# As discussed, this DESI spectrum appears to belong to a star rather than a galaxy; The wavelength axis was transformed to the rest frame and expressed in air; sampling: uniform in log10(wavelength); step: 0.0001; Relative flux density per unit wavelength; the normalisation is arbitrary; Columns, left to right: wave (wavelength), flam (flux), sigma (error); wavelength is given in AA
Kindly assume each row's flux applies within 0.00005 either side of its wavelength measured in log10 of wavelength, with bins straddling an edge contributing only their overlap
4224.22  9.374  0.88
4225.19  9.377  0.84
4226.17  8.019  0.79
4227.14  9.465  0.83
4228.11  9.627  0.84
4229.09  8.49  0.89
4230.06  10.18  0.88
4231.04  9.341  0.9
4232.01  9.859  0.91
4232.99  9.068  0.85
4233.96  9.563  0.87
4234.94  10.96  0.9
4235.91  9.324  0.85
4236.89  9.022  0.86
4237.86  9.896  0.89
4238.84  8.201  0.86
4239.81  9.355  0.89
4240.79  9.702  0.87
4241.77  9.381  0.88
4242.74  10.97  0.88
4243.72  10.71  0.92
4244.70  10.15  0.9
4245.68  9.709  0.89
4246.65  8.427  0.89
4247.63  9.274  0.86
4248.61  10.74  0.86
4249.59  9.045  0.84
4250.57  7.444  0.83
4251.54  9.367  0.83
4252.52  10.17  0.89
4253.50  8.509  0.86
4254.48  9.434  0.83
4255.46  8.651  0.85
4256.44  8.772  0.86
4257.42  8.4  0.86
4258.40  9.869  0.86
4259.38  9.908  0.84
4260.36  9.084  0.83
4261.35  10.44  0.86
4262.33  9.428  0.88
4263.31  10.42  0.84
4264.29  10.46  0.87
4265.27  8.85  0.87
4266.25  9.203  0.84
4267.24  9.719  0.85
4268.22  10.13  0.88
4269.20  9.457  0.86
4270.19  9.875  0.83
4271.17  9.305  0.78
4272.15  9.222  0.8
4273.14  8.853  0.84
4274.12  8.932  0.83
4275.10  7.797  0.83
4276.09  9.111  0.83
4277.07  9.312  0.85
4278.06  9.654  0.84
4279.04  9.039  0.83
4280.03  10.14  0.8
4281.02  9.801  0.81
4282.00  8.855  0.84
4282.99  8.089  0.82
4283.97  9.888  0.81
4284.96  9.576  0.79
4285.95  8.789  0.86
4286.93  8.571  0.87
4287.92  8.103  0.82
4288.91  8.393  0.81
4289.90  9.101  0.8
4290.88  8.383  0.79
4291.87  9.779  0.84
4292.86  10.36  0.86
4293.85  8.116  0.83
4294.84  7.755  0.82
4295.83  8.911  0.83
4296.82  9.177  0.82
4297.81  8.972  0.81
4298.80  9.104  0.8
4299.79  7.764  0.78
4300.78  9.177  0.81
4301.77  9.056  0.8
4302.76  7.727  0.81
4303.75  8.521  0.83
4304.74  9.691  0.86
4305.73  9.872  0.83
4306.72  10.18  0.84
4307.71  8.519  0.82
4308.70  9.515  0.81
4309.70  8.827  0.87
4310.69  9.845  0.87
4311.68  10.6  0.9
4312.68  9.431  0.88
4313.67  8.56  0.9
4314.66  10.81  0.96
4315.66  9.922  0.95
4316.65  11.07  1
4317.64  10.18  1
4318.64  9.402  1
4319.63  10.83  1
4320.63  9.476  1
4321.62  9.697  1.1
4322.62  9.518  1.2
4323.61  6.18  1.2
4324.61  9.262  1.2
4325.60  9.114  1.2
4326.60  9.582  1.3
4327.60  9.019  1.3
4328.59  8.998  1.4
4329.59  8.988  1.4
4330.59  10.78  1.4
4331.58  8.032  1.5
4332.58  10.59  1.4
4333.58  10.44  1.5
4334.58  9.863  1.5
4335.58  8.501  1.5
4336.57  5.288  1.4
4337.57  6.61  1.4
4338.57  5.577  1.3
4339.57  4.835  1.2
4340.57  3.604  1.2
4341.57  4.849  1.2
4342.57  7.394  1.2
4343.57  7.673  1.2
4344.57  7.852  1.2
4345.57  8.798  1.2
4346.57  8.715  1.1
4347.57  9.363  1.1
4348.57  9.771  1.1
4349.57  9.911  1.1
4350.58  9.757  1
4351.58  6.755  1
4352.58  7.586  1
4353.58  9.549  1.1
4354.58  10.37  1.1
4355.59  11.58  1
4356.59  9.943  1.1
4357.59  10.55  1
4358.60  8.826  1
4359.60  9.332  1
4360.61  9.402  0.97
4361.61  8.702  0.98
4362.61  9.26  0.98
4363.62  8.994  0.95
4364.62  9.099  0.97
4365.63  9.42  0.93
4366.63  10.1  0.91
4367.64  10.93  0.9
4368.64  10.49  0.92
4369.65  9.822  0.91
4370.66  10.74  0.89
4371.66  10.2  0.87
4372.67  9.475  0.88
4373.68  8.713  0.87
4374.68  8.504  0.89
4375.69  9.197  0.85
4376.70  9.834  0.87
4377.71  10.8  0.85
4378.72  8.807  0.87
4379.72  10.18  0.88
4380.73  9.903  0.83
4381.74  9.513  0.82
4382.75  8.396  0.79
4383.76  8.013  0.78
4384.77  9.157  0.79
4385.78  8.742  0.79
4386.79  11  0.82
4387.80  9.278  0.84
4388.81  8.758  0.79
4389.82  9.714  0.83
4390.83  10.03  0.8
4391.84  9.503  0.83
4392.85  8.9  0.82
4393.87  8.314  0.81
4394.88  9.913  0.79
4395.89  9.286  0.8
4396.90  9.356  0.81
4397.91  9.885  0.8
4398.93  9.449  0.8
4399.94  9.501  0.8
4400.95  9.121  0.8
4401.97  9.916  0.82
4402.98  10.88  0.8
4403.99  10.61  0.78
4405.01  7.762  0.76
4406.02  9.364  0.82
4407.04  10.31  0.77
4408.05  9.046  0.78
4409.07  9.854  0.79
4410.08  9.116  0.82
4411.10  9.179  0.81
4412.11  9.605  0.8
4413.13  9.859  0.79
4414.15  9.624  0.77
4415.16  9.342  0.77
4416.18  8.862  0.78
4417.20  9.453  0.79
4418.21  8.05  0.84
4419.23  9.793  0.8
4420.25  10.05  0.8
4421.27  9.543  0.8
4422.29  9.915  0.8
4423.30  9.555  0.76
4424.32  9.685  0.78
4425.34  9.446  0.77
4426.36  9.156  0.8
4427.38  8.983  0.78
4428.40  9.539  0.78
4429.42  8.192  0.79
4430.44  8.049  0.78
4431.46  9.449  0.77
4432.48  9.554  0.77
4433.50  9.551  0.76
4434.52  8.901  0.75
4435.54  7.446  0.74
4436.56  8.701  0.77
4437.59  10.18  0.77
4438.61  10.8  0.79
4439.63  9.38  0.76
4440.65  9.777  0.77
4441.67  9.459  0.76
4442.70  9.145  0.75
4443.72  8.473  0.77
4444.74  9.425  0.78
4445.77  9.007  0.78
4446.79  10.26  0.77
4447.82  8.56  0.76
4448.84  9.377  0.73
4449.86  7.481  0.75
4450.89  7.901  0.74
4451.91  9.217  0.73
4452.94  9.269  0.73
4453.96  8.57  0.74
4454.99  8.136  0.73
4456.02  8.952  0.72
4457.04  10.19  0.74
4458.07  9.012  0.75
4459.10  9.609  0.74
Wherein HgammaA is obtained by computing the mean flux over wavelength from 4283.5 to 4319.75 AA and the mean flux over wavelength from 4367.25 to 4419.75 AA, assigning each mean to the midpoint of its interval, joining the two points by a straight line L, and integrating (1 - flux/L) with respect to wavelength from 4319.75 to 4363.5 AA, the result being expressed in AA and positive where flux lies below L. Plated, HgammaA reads 3.4 AA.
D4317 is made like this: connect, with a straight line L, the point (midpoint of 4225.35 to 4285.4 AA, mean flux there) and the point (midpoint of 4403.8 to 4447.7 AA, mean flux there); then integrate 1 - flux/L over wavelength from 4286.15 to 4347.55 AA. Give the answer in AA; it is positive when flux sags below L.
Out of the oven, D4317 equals 4.1 AA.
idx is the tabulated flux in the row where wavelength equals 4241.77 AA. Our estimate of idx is 9.381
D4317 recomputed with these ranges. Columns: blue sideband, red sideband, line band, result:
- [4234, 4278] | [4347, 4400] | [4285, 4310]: 1.4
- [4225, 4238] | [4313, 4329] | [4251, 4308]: 1.7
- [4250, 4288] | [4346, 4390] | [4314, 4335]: -0.5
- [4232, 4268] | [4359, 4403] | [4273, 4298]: 1.4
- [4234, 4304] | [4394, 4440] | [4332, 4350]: 3.0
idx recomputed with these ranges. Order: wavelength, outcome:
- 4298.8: 9.104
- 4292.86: 10.36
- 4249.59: 9.045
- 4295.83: 8.911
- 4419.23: 9.793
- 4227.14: 9.465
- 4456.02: 8.952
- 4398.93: 9.449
